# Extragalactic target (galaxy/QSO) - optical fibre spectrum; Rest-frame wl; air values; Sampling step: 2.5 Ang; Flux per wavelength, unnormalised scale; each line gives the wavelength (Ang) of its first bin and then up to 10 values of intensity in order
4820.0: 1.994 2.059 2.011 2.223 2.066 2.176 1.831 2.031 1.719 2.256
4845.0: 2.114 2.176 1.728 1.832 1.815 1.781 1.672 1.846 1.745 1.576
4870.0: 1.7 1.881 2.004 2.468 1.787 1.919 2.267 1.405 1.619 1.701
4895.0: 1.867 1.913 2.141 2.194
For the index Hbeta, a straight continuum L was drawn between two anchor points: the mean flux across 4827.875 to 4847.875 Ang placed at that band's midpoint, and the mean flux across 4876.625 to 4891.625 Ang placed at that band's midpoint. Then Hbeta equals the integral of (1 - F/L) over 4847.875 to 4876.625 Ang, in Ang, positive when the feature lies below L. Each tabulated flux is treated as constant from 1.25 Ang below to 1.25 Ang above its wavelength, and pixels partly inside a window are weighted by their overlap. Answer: 2.4 Ang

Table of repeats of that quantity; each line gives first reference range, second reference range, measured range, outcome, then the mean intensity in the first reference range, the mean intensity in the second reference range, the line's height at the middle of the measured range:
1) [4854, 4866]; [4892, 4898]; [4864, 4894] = -0.6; 1.77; 1.83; 1.8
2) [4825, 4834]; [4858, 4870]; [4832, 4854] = -0.1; 2.13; 1.71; 1.96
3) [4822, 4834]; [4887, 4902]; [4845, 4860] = 1.0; 2.1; 1.81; 2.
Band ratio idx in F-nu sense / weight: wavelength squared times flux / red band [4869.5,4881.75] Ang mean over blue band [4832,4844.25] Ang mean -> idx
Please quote 1.0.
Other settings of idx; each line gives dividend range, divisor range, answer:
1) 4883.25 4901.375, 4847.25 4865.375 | 1.04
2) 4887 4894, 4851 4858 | 0.90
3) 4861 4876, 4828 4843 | 0.90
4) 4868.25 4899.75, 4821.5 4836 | 0.93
